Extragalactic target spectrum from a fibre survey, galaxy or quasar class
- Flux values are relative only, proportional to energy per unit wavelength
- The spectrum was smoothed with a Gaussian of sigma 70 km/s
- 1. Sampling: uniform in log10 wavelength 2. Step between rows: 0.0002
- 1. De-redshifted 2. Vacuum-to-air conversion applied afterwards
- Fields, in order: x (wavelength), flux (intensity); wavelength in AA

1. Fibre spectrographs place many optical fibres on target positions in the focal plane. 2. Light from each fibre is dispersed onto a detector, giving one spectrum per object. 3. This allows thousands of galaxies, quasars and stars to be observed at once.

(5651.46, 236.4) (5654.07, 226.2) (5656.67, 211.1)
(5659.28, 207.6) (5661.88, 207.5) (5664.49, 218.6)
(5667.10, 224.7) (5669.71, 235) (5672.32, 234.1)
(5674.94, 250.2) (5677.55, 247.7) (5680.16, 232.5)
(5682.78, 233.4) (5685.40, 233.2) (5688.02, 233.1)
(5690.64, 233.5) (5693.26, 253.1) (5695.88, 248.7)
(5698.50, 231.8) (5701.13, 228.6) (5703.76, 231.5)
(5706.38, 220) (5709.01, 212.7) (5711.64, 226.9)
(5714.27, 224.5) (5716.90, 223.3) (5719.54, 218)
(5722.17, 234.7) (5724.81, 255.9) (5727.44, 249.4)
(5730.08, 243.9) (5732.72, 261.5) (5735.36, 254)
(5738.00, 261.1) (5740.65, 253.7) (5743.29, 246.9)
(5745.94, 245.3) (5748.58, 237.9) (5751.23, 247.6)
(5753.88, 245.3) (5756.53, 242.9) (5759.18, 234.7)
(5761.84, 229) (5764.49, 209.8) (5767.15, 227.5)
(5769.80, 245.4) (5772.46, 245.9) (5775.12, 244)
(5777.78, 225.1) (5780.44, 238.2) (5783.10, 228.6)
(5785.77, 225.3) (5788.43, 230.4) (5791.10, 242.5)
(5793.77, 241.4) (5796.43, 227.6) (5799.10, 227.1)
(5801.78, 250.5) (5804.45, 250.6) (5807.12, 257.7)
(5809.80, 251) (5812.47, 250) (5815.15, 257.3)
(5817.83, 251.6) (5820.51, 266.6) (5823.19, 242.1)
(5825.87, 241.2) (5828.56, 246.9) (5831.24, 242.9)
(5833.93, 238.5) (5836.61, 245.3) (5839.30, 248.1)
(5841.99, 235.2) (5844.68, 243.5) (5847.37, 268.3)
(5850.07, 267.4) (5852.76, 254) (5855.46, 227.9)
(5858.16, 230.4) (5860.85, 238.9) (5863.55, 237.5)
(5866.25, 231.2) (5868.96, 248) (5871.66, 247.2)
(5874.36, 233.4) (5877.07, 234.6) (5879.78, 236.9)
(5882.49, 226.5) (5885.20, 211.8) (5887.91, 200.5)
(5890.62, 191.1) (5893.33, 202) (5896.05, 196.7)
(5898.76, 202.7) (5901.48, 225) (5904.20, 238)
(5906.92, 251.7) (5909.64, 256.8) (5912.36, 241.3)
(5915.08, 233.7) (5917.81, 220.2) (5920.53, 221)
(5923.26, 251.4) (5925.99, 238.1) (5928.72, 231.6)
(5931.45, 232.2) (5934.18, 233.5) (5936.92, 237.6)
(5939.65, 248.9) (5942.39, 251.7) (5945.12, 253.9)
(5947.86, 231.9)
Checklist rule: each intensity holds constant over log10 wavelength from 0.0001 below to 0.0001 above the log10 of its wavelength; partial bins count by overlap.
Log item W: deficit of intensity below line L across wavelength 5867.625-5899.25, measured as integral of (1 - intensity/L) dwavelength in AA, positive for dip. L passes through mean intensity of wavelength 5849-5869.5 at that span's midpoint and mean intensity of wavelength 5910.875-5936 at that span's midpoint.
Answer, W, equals 2.5 AA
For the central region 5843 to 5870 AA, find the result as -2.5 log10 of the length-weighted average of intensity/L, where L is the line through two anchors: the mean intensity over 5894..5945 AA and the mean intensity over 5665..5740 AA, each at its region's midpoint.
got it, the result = -0.04 mag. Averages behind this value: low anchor 237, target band 245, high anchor 234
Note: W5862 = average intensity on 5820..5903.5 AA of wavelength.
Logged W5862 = 234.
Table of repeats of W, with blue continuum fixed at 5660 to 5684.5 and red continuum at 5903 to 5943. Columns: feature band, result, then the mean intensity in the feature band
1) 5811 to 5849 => -2.02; 249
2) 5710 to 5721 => 0.44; 223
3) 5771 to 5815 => -1.01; 240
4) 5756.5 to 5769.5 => 0.29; 229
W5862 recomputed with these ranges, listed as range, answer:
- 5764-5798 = 234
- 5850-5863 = 241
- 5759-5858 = 242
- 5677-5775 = 238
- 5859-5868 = 236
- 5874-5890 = 222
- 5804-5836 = 250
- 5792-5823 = 248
